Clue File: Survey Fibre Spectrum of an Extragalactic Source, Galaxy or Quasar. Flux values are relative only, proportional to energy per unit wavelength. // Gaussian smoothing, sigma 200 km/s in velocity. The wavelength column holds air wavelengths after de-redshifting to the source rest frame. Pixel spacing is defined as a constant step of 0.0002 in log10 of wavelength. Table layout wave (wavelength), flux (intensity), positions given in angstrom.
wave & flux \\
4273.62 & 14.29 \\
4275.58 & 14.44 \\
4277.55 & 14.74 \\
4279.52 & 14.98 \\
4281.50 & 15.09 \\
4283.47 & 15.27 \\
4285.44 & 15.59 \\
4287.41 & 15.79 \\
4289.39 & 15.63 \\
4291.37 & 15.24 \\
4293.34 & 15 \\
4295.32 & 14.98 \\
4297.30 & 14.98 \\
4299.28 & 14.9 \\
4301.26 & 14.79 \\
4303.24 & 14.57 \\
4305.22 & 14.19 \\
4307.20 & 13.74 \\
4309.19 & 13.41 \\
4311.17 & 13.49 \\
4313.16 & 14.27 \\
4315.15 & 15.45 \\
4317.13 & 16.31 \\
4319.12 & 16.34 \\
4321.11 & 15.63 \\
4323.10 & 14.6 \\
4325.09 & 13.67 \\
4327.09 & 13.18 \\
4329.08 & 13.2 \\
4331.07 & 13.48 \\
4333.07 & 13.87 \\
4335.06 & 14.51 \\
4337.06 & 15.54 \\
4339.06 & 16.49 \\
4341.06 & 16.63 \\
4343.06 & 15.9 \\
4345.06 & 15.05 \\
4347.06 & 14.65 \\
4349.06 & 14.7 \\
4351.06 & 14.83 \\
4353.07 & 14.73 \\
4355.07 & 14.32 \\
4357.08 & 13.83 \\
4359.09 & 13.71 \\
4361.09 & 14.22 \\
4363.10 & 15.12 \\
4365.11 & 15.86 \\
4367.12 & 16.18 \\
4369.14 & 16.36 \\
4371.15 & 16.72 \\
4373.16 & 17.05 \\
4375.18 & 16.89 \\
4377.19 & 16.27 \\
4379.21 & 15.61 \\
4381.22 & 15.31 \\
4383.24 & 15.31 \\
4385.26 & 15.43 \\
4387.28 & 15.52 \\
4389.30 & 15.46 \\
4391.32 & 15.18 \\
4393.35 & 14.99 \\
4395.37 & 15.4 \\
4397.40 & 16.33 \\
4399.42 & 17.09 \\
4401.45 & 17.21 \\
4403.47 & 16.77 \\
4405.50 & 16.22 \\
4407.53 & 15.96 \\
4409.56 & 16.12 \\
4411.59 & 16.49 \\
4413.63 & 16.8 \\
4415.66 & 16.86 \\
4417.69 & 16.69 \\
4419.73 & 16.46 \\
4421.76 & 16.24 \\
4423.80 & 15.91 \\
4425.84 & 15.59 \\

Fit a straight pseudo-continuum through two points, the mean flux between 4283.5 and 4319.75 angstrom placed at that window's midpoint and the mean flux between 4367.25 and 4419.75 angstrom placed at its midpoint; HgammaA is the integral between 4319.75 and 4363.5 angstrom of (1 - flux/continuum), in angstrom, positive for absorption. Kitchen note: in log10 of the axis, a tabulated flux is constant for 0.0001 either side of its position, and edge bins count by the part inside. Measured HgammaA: 2.33 angstrom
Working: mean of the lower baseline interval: 14.9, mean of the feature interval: 14.6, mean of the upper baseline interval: 16.2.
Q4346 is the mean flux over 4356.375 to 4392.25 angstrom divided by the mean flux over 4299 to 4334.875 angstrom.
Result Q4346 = 1.08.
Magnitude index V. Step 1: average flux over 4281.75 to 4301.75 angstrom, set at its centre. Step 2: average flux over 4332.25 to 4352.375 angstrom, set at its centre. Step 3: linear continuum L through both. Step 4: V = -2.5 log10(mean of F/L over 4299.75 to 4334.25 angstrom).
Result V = 0.06 mag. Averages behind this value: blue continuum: 15.2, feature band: 14.4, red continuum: 15.2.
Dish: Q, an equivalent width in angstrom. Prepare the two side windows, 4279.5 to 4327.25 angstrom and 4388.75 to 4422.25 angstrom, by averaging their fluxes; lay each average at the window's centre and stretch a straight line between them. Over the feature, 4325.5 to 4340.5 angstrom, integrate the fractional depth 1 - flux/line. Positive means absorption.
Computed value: 0.9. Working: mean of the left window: 14.9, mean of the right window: 16.3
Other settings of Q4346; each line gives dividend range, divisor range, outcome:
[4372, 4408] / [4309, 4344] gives 1.08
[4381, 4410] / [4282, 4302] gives 1.04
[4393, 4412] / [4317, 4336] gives 1.13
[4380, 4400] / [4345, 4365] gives 1.07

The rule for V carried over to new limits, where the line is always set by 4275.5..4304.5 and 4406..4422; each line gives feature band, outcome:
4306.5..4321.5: 0.04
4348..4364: 0.10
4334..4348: 0.01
